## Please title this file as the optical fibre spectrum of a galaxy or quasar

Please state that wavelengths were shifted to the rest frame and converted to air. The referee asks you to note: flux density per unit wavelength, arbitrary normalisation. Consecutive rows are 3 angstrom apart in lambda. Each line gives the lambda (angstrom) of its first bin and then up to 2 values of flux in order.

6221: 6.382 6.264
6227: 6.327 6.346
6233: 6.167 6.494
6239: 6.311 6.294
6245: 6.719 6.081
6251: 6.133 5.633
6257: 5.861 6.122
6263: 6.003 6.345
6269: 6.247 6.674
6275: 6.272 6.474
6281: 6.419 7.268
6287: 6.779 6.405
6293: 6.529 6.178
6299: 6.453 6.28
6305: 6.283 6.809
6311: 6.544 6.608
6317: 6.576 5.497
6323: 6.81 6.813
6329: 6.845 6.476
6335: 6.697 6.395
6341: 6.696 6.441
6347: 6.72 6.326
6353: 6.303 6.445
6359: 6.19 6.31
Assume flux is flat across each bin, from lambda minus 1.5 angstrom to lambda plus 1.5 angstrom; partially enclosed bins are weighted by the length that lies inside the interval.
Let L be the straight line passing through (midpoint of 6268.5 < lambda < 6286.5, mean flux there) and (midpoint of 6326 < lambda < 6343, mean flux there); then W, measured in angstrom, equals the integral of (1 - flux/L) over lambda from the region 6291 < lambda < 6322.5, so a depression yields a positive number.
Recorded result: 1.06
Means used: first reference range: 6.59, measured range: 6.39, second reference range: 6.63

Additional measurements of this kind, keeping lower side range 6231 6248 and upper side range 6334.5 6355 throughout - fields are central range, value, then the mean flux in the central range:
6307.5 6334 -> -0.31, 6.55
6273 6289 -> -0.54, 6.64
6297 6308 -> 0.09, 6.4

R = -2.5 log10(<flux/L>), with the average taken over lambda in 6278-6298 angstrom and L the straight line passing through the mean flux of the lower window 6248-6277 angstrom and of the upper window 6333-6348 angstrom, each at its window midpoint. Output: -0.05 mag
